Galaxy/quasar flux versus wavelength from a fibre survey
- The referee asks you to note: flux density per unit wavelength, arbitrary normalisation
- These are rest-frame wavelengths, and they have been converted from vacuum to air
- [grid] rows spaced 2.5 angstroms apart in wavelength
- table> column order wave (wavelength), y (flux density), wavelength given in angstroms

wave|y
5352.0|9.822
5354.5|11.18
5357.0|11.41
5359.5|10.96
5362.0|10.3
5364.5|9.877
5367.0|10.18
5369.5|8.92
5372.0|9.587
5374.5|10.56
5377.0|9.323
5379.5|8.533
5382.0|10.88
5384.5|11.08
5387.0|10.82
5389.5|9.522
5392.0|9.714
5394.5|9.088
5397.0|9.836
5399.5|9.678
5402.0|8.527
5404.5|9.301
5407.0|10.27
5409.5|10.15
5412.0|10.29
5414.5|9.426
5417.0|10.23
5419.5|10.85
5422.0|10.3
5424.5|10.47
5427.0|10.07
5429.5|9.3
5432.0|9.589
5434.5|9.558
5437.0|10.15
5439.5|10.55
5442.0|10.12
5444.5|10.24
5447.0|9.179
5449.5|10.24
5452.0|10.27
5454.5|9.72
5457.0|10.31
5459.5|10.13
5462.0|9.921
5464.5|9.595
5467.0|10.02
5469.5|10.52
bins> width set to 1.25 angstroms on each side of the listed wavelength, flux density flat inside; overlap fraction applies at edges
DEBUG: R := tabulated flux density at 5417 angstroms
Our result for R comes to 10.23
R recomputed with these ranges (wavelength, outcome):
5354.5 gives 11.18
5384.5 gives 11.08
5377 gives 9.323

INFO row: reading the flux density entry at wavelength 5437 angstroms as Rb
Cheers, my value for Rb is 10.15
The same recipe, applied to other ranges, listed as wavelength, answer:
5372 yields 9.587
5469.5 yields 10.52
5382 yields 10.88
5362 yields 10.3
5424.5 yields 10.47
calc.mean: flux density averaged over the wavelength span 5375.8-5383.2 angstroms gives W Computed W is 9.57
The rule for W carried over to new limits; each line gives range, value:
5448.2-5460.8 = 10.1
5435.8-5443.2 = 10.3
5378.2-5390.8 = 10.2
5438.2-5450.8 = 10.1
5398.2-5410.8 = 9.59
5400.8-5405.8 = 8.93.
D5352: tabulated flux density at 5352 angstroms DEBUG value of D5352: 9.822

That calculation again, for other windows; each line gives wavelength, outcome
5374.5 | 10.56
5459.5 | 10.13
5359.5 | 10.96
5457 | 10.31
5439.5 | 10.55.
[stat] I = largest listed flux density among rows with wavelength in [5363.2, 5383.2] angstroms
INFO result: 10.88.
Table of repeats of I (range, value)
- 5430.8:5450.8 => 10.55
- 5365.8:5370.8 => 10.18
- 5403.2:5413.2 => 10.29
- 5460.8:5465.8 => 9.921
